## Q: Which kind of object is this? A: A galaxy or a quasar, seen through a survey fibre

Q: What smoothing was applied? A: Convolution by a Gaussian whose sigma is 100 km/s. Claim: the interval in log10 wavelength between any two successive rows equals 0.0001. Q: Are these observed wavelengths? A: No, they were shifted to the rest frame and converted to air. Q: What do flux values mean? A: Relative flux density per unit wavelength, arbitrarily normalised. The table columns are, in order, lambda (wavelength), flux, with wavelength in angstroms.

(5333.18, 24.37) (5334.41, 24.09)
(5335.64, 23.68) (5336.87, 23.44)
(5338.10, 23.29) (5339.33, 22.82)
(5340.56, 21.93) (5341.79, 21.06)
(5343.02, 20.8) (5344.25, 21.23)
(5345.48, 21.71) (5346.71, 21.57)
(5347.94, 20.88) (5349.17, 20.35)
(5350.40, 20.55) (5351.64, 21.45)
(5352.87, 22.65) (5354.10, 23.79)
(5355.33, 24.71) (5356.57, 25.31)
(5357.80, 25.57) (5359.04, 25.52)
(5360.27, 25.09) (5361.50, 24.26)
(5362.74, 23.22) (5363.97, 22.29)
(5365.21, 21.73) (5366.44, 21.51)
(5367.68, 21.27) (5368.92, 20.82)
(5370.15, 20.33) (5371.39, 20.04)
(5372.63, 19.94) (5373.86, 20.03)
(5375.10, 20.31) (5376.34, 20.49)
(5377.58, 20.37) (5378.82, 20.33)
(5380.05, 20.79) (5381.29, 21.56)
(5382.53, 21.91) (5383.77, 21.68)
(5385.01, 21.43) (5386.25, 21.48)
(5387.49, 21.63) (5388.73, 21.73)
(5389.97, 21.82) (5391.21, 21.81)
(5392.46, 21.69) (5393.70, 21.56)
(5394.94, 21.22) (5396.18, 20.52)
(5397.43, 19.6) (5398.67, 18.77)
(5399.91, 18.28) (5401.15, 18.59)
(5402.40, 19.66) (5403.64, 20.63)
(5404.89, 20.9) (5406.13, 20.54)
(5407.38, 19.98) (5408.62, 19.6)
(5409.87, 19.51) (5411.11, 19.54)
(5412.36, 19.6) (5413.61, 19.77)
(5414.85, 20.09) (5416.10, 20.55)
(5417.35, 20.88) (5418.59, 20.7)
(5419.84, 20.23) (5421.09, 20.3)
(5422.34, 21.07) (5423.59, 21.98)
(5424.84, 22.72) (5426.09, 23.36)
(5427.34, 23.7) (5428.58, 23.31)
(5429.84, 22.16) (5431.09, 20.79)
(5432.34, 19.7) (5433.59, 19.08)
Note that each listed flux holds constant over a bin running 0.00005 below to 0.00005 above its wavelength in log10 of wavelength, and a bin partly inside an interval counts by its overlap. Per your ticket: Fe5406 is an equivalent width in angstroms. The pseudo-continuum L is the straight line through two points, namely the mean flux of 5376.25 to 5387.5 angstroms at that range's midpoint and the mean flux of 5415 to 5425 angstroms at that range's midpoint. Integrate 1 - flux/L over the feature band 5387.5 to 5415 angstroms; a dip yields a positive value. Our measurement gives 1.0 angstroms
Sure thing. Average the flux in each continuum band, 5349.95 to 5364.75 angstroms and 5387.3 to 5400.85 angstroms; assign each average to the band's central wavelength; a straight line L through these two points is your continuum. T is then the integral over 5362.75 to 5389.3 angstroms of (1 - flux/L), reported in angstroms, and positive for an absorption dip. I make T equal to 1.3 angstroms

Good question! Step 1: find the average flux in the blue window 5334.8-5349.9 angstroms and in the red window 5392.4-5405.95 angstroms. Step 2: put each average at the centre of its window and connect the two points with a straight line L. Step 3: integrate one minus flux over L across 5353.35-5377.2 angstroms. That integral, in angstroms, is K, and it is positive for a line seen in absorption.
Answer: -1.4 angstroms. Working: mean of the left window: 21.9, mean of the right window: 20.1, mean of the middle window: 22.4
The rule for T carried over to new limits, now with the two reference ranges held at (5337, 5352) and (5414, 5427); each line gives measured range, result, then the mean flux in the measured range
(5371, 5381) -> 0.50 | 20.3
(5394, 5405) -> 0.78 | 19.8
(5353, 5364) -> -1.53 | 24.5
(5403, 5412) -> 0.50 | 20.1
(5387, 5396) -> -0.10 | 21.6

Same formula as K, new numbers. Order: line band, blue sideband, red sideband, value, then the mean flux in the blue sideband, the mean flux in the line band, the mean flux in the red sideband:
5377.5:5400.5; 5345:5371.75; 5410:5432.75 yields 0.9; 22.5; 21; 21.1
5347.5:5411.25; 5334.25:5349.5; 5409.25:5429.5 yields 0.7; 22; 21.3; 21.1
